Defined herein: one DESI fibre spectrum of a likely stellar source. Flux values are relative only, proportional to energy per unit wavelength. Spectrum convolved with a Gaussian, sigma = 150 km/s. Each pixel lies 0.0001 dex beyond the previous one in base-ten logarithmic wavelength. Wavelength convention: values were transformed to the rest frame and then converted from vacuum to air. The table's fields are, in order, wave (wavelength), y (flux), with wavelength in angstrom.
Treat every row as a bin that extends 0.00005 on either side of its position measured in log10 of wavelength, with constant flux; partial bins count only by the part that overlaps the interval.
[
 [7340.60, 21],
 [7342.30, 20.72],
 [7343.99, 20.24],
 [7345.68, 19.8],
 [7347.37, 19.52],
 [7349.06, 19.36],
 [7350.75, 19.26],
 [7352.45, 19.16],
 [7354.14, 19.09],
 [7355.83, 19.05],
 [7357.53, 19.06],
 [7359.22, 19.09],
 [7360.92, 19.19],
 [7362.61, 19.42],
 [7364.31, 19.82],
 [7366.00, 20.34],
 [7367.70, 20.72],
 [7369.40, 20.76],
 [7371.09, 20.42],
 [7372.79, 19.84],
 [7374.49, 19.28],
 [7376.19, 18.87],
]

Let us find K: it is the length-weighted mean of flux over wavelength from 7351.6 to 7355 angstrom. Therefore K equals 19.1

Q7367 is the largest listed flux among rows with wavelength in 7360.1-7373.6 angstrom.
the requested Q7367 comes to 20.76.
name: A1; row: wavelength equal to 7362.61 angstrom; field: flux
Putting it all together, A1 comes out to 19.42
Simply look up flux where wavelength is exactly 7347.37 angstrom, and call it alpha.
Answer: 19.52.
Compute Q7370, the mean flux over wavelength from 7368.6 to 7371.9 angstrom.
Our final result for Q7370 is 20.6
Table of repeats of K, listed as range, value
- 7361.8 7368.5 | 20.1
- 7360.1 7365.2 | 19.5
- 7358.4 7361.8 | 19.1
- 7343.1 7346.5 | 20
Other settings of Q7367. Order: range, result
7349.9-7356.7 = 19.26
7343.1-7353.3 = 20.24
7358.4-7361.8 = 19.19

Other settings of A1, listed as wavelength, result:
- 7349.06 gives 19.36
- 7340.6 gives 21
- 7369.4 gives 20.76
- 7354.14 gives 19.09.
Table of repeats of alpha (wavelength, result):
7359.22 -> 19.09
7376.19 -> 18.87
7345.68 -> 19.8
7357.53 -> 19.06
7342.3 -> 20.72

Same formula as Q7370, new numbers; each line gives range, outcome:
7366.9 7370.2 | 20.7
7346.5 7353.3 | 19.3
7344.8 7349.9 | 19.6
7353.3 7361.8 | 19.1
